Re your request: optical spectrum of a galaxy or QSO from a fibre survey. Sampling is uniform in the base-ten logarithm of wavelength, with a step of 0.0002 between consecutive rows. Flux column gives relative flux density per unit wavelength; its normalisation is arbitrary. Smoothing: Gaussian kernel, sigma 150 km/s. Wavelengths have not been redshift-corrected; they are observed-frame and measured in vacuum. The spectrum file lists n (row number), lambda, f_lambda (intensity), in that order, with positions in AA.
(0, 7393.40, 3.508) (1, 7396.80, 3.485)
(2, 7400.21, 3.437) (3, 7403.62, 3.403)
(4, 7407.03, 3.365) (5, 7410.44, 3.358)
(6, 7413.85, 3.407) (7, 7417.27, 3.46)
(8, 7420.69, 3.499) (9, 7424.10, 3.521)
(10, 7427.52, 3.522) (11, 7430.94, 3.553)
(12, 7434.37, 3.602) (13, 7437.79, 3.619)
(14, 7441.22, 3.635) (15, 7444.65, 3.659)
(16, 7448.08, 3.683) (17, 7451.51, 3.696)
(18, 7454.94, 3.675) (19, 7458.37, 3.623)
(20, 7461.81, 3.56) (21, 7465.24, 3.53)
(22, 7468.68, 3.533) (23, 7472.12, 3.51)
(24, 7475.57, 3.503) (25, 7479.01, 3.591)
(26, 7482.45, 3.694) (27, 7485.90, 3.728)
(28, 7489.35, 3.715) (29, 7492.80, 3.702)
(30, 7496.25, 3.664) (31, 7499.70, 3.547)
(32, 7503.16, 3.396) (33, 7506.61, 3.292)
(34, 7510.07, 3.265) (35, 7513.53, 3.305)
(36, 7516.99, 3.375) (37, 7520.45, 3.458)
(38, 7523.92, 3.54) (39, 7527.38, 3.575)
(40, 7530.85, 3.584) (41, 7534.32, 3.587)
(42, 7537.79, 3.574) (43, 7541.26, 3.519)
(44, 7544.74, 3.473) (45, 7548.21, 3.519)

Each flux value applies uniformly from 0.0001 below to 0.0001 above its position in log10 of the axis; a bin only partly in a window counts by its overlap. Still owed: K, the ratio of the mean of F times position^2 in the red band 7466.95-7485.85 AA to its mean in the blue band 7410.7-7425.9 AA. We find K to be 1.1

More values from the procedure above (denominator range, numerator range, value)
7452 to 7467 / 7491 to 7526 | 0.97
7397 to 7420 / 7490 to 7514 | 1.04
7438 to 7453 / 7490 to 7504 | 1.00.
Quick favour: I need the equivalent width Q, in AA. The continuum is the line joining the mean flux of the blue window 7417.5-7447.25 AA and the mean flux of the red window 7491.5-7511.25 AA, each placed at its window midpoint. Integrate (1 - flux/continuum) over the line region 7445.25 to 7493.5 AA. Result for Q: -1.38 AA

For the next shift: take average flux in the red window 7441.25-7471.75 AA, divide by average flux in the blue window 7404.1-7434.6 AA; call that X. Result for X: 1.04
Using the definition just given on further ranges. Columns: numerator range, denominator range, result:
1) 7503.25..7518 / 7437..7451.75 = 0.91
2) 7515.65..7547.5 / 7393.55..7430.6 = 1.02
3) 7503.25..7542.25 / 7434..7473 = 0.96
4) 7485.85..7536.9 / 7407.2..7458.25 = 0.99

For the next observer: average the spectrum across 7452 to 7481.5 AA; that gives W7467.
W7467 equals 3.58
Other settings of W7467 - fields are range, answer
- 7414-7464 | 3.59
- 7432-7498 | 3.63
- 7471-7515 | 3.53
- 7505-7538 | 3.45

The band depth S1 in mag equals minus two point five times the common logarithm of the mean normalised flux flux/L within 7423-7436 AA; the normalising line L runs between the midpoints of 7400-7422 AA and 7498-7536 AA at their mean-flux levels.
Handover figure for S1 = -0.04 mag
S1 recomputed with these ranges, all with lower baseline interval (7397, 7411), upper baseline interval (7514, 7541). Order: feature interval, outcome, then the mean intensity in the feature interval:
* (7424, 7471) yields -0.049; 3.6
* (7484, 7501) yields -0.058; 3.67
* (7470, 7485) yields -0.034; 3.58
